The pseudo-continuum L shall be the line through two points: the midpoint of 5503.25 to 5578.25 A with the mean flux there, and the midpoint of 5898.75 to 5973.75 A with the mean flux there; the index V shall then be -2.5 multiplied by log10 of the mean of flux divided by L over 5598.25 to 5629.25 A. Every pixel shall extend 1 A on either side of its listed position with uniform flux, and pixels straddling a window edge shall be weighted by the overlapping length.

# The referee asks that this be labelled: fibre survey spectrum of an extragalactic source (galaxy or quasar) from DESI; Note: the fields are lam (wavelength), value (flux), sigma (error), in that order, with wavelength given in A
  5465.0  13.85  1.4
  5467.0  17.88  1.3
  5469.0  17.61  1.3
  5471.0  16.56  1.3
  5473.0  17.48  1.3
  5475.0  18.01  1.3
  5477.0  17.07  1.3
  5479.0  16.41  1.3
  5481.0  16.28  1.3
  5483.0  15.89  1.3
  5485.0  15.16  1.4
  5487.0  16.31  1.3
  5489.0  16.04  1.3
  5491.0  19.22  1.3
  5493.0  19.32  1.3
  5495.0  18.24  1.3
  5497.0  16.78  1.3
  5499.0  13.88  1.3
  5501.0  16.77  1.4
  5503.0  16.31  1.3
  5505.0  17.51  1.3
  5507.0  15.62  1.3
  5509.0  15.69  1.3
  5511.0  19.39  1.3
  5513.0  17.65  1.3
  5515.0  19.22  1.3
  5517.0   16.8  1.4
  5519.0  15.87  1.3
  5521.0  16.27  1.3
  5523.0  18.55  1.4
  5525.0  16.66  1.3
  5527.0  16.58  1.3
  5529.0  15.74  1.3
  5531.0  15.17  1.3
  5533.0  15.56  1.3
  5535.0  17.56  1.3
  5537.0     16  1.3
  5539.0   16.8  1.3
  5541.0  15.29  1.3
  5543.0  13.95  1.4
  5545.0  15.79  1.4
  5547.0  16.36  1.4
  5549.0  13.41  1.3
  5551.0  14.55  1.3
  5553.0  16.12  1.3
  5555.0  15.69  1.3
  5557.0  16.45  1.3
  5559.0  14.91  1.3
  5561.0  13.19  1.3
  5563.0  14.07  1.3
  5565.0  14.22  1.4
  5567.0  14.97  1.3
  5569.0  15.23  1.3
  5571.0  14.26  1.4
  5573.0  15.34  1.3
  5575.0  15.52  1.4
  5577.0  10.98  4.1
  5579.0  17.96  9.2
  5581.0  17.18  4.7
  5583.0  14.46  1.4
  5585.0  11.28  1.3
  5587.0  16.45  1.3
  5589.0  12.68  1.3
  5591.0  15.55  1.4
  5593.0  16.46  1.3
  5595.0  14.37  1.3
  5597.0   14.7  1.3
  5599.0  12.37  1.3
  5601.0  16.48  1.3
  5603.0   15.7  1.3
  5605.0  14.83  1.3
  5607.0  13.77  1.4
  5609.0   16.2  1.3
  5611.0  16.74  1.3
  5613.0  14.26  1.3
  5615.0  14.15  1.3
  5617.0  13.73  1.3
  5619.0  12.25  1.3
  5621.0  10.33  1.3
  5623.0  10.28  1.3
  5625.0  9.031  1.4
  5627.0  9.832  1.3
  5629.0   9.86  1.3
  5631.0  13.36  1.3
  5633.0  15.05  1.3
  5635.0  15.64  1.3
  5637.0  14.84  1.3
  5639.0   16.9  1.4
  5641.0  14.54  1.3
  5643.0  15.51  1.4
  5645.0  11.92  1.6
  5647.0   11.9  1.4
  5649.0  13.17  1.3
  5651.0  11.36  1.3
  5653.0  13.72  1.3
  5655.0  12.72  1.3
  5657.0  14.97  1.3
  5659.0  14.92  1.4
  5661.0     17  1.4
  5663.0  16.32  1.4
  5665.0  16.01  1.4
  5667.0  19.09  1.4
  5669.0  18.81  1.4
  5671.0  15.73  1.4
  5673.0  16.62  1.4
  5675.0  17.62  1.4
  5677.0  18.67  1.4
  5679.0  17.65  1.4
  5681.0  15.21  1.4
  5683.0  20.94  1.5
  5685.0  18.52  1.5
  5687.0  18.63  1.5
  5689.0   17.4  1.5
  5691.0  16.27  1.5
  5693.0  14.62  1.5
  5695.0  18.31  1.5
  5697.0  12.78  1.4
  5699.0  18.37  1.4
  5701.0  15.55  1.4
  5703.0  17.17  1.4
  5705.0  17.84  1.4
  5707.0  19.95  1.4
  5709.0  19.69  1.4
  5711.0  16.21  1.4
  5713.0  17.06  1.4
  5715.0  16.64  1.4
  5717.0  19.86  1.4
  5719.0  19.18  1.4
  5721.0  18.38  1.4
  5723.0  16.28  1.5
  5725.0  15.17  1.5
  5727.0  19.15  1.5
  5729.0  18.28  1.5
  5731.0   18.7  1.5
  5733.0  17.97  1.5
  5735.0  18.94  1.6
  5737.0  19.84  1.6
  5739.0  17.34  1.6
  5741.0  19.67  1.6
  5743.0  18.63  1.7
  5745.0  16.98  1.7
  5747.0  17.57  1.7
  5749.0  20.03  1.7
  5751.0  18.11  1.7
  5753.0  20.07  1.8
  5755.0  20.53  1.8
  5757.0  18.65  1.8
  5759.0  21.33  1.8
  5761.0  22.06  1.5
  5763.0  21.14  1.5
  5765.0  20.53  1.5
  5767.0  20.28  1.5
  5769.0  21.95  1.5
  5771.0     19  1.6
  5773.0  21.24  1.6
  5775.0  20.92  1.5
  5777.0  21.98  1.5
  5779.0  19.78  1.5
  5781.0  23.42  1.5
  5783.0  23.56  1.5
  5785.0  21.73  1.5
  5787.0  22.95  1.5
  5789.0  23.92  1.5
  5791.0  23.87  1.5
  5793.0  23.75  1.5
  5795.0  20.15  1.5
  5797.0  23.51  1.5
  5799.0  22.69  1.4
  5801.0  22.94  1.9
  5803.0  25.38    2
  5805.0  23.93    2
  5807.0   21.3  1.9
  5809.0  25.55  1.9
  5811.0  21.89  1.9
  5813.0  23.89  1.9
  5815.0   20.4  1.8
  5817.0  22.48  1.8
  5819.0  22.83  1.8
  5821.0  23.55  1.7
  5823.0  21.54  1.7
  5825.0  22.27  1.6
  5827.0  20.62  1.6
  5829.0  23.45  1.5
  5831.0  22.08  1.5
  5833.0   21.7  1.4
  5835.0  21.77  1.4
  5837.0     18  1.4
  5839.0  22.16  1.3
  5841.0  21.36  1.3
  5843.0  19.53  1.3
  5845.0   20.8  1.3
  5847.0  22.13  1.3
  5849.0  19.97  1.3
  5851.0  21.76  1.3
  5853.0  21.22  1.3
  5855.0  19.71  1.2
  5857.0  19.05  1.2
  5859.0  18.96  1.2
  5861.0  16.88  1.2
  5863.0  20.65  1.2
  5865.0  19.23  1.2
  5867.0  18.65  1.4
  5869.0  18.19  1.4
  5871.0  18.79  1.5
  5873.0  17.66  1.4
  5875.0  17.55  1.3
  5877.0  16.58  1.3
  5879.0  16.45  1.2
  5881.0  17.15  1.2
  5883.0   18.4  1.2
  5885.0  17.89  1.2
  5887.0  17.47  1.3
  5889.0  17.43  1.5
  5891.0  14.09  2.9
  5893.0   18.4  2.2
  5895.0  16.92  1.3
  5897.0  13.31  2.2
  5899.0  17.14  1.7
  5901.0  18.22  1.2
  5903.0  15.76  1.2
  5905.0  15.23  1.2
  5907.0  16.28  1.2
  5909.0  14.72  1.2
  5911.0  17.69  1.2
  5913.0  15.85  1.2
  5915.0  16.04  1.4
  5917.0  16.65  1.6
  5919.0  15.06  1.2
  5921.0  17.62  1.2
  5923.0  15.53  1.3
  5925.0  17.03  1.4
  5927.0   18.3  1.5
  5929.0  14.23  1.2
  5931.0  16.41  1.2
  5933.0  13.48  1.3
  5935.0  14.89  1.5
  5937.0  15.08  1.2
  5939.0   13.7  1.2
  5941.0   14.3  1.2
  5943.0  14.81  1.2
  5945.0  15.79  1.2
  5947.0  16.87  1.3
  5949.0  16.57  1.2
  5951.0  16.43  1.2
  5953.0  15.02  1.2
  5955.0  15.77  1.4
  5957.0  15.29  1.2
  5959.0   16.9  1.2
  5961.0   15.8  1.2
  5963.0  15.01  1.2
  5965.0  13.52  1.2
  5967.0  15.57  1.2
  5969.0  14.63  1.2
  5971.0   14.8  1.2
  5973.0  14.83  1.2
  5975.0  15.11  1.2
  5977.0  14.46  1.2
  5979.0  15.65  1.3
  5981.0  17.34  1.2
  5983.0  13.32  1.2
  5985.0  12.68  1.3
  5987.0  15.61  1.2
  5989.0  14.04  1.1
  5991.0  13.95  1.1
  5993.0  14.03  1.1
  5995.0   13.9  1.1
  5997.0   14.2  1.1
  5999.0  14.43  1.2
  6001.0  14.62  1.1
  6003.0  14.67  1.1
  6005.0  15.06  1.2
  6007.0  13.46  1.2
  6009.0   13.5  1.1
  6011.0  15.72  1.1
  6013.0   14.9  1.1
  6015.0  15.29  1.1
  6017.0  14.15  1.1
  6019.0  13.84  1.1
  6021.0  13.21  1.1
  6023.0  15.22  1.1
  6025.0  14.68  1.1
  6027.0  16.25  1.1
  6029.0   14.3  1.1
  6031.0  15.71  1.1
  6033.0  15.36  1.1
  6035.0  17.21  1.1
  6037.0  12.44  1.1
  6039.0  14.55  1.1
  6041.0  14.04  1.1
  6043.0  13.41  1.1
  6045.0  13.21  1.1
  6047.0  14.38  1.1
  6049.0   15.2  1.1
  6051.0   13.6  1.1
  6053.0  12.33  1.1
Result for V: 0.19 mag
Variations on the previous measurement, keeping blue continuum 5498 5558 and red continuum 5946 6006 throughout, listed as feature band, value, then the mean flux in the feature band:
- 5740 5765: -0.25 mag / 19.6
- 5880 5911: -0.09 mag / 16.6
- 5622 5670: 0.14 mag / 14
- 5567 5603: 0.09 mag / 14.8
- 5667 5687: -0.13 mag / 17.9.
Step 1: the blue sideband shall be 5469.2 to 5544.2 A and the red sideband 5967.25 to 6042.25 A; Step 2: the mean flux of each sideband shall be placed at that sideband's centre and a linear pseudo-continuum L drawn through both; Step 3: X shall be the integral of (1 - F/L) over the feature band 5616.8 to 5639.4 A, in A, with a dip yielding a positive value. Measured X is 5.2 A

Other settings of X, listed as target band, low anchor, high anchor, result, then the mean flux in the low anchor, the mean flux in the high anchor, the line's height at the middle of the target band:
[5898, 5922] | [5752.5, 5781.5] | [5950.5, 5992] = 0.6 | 20.8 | 15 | 16.8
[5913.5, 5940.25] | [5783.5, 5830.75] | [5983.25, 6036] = 3.4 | 22.8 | 14.6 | 18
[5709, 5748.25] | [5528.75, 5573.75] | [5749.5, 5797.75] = 4.1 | 15.2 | 21.4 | 20.2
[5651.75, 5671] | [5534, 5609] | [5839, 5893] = 0.4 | 15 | 18.8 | 16.2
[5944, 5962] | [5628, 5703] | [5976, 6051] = -1.6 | 15.7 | 14.5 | 14.7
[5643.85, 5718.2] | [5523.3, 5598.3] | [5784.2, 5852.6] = 8.2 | 15.2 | 22.2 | 18.5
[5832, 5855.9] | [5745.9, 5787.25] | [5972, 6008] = -2.9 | 20.8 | 14.5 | 18.6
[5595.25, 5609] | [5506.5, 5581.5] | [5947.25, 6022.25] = 0.8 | 15.8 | 14.8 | 15.7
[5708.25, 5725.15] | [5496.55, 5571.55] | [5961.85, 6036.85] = -2.5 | 15.9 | 14.7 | 15.4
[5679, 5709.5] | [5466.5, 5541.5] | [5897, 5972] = -2.0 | 16.8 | 15.7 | 16.3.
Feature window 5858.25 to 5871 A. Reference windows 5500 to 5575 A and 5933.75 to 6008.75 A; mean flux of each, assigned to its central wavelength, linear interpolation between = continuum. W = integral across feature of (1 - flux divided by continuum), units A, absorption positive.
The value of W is -3.0 A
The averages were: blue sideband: 15.9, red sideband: 14.9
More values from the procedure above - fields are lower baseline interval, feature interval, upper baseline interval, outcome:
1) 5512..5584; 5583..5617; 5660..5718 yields 3.34 A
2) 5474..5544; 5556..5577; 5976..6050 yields 2.30 A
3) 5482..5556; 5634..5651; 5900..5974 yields 2.17 A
